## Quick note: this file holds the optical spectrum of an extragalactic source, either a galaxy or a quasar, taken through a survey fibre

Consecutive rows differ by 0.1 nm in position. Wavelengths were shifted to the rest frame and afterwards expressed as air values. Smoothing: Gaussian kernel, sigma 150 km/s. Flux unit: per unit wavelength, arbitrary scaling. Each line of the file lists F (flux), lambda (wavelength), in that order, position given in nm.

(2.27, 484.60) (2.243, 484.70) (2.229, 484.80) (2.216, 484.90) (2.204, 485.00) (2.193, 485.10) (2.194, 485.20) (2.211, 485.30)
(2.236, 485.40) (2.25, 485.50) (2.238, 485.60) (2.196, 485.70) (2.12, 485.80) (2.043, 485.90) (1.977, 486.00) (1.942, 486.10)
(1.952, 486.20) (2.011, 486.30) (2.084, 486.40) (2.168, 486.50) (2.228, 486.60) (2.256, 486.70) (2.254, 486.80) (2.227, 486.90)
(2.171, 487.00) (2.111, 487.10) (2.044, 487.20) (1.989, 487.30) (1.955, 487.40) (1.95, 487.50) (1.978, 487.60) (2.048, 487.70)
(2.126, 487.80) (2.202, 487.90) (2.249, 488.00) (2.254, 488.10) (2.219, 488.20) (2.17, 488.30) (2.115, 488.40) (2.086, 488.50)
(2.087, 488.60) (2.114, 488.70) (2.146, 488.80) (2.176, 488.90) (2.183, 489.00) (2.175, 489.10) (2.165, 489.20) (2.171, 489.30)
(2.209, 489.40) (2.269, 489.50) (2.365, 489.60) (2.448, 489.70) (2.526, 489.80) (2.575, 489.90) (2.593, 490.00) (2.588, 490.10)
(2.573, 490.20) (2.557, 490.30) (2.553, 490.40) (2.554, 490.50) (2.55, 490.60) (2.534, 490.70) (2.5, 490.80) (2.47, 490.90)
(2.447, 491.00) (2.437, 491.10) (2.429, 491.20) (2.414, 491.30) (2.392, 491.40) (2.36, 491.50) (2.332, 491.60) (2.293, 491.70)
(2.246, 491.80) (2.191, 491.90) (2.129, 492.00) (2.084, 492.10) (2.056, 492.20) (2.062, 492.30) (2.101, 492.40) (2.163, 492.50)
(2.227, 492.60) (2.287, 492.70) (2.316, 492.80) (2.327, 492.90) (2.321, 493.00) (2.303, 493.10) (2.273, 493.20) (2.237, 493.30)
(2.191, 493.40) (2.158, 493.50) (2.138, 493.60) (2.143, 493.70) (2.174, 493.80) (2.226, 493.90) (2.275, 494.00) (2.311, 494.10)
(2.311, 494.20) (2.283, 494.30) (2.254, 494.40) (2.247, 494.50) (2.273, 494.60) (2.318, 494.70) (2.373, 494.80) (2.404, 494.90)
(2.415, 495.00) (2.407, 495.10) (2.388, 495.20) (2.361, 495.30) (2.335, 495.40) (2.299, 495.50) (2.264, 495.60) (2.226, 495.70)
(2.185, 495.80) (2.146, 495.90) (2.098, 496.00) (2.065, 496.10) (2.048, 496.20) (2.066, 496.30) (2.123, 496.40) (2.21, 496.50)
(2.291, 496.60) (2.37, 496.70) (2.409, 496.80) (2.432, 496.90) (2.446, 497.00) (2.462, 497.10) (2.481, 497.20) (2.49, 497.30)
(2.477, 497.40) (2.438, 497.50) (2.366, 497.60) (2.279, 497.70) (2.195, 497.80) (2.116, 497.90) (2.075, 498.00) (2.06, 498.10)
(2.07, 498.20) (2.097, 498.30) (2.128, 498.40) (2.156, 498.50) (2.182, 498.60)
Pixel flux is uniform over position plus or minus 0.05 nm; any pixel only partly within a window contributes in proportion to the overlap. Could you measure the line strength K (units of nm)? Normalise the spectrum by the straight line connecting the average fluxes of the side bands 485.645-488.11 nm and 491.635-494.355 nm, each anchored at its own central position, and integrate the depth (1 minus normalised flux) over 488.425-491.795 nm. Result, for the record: -0.32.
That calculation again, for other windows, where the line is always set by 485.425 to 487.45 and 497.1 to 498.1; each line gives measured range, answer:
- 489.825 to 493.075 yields -0.24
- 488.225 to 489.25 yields 0.01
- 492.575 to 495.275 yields -0.04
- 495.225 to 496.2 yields 0.03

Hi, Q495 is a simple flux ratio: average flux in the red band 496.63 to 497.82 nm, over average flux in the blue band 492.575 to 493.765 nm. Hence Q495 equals 1.07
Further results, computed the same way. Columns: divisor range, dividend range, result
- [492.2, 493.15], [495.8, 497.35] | 1.02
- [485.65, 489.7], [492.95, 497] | 1.06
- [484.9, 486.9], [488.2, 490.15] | 1.06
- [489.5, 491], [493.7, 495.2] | 0.92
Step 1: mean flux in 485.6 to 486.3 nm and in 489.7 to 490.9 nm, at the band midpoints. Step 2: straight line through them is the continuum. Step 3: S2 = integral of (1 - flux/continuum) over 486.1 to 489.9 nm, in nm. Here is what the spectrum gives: 0.20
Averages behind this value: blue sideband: 2.05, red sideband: 2.55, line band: 2.16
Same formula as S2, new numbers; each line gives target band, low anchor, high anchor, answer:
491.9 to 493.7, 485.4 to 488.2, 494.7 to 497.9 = 0.03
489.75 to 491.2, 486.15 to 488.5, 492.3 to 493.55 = -0.23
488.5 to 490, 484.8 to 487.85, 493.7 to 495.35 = -0.05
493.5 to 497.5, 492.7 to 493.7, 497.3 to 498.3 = -0.08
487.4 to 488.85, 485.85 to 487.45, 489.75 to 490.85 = 0.10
